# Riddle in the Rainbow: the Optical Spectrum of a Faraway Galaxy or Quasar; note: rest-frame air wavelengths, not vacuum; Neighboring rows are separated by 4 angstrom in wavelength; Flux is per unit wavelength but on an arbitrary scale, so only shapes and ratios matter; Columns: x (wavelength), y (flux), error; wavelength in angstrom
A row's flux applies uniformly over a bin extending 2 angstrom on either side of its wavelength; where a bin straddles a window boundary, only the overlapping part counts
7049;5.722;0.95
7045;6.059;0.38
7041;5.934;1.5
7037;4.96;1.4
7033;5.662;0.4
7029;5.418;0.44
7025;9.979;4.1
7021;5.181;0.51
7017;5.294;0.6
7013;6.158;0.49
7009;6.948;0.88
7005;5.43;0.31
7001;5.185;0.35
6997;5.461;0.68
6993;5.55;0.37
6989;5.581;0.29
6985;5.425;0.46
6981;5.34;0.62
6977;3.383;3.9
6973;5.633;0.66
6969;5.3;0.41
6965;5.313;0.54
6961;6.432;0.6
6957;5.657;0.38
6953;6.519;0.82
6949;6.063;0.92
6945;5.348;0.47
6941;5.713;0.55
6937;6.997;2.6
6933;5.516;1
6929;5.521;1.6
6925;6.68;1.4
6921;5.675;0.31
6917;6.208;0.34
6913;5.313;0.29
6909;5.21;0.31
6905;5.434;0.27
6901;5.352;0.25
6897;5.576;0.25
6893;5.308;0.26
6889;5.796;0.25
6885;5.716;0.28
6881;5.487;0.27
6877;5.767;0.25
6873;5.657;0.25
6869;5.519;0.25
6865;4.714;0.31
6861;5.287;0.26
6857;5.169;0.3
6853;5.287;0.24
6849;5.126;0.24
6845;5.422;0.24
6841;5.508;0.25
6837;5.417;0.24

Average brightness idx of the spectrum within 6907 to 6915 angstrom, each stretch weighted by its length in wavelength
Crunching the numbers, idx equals 5.26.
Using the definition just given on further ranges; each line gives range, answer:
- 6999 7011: 5.85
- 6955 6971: 5.68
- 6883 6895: 5.61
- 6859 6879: 5.39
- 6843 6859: 5.25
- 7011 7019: 5.73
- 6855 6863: 5.23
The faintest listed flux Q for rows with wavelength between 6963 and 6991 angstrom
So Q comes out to 3.383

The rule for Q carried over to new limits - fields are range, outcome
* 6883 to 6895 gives 5.308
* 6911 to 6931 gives 5.313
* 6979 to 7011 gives 5.185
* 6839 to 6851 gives 5.126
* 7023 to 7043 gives 4.96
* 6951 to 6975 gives 5.3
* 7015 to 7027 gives 5.181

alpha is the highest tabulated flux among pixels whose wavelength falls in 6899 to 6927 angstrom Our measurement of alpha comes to 6.68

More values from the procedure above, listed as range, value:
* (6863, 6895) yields 5.796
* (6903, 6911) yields 5.434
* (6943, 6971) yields 6.519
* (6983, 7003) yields 5.581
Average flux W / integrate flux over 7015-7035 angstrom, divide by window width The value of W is 6.31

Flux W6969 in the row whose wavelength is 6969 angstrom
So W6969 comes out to 5.3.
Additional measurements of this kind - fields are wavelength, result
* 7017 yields 5.294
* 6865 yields 4.714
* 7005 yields 5.43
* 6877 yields 5.767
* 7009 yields 6.948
